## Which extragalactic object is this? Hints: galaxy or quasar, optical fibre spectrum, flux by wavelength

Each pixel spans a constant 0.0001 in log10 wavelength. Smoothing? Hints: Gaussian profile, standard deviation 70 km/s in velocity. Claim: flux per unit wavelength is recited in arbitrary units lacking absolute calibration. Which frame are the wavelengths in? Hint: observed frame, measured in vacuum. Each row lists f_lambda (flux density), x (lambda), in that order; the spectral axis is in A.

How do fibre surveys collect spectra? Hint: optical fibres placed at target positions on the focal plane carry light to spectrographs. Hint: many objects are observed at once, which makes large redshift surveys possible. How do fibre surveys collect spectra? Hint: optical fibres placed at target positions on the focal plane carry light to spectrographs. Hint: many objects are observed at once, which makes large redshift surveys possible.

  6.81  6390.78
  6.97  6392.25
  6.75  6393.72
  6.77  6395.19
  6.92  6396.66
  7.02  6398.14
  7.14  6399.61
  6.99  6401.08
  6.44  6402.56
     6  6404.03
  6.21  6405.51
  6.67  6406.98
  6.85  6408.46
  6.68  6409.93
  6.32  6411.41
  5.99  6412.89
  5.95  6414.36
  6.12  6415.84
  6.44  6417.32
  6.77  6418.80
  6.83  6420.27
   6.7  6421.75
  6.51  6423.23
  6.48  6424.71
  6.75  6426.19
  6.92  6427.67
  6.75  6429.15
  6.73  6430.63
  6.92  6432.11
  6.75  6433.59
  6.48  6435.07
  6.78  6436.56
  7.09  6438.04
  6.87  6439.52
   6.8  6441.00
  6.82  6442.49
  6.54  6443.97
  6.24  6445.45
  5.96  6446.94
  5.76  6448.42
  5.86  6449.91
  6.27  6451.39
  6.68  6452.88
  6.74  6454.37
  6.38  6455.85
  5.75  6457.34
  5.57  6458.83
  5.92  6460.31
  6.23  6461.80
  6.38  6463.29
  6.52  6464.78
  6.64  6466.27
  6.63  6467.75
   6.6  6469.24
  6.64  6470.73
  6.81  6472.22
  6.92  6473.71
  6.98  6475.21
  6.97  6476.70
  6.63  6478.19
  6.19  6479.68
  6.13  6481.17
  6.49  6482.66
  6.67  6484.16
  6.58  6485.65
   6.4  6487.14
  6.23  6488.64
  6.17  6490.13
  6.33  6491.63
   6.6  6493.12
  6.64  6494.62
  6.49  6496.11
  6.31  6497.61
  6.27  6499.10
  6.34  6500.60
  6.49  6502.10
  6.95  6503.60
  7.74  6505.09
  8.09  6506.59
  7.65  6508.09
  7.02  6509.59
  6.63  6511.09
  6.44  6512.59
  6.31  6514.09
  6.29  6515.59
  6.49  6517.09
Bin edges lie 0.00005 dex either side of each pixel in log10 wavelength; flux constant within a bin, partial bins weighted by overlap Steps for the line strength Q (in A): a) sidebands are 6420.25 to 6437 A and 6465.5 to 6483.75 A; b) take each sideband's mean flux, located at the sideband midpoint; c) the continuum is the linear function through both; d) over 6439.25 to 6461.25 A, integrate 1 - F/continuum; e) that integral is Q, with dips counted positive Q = 1.4 A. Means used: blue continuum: 6.71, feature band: 6.26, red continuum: 6.64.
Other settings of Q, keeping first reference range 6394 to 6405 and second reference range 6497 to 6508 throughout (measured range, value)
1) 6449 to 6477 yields 1.75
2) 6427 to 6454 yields 0.99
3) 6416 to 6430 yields 0.26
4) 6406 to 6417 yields 0.65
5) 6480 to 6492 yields 0.93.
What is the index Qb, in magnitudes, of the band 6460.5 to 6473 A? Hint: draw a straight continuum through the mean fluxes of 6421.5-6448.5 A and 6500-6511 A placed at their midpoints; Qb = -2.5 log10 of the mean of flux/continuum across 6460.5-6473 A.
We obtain 0.06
